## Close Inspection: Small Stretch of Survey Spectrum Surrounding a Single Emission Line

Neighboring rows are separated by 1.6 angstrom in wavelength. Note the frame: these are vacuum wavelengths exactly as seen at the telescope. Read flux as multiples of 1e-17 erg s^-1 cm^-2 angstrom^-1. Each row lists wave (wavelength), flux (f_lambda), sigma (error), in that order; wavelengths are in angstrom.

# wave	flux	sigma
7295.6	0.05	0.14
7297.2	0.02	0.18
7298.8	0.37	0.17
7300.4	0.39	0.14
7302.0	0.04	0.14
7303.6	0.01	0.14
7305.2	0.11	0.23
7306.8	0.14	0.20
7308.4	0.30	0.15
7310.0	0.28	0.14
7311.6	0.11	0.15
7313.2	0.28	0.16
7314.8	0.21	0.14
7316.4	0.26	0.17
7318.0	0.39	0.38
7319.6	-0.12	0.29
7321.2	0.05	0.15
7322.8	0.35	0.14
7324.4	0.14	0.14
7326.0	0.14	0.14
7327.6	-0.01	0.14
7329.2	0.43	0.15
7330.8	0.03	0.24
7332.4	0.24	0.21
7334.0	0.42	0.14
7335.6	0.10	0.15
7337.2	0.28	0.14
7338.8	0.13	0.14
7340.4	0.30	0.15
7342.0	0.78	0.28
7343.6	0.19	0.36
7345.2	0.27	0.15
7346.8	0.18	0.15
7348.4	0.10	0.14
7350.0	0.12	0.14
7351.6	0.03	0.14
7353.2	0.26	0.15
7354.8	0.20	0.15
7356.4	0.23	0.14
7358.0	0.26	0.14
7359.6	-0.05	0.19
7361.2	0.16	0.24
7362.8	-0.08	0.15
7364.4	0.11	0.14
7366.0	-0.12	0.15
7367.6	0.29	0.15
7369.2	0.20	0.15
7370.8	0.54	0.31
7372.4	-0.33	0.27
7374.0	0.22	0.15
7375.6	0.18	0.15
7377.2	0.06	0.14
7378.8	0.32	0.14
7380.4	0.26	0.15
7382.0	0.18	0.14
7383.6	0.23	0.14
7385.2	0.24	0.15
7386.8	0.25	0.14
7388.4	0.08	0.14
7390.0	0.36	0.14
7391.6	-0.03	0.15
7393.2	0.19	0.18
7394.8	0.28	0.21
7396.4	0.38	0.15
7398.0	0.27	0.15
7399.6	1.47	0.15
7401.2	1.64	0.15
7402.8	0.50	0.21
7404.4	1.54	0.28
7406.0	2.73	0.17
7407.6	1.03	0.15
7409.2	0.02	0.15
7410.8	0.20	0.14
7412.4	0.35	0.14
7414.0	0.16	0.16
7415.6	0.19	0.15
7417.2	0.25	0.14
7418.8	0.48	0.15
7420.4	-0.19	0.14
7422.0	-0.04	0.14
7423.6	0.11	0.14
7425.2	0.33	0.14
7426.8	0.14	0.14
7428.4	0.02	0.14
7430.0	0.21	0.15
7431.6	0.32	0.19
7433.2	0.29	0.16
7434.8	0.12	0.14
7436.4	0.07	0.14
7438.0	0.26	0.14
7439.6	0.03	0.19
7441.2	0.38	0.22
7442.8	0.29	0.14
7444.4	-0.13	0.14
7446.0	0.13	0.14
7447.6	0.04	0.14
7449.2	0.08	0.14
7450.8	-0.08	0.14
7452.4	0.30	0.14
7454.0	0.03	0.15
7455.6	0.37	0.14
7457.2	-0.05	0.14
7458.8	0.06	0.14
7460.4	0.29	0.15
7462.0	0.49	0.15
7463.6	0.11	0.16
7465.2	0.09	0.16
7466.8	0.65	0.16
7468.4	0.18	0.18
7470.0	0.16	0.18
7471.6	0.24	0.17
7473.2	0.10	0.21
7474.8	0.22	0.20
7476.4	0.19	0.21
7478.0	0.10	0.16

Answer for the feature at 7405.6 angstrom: [O II]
